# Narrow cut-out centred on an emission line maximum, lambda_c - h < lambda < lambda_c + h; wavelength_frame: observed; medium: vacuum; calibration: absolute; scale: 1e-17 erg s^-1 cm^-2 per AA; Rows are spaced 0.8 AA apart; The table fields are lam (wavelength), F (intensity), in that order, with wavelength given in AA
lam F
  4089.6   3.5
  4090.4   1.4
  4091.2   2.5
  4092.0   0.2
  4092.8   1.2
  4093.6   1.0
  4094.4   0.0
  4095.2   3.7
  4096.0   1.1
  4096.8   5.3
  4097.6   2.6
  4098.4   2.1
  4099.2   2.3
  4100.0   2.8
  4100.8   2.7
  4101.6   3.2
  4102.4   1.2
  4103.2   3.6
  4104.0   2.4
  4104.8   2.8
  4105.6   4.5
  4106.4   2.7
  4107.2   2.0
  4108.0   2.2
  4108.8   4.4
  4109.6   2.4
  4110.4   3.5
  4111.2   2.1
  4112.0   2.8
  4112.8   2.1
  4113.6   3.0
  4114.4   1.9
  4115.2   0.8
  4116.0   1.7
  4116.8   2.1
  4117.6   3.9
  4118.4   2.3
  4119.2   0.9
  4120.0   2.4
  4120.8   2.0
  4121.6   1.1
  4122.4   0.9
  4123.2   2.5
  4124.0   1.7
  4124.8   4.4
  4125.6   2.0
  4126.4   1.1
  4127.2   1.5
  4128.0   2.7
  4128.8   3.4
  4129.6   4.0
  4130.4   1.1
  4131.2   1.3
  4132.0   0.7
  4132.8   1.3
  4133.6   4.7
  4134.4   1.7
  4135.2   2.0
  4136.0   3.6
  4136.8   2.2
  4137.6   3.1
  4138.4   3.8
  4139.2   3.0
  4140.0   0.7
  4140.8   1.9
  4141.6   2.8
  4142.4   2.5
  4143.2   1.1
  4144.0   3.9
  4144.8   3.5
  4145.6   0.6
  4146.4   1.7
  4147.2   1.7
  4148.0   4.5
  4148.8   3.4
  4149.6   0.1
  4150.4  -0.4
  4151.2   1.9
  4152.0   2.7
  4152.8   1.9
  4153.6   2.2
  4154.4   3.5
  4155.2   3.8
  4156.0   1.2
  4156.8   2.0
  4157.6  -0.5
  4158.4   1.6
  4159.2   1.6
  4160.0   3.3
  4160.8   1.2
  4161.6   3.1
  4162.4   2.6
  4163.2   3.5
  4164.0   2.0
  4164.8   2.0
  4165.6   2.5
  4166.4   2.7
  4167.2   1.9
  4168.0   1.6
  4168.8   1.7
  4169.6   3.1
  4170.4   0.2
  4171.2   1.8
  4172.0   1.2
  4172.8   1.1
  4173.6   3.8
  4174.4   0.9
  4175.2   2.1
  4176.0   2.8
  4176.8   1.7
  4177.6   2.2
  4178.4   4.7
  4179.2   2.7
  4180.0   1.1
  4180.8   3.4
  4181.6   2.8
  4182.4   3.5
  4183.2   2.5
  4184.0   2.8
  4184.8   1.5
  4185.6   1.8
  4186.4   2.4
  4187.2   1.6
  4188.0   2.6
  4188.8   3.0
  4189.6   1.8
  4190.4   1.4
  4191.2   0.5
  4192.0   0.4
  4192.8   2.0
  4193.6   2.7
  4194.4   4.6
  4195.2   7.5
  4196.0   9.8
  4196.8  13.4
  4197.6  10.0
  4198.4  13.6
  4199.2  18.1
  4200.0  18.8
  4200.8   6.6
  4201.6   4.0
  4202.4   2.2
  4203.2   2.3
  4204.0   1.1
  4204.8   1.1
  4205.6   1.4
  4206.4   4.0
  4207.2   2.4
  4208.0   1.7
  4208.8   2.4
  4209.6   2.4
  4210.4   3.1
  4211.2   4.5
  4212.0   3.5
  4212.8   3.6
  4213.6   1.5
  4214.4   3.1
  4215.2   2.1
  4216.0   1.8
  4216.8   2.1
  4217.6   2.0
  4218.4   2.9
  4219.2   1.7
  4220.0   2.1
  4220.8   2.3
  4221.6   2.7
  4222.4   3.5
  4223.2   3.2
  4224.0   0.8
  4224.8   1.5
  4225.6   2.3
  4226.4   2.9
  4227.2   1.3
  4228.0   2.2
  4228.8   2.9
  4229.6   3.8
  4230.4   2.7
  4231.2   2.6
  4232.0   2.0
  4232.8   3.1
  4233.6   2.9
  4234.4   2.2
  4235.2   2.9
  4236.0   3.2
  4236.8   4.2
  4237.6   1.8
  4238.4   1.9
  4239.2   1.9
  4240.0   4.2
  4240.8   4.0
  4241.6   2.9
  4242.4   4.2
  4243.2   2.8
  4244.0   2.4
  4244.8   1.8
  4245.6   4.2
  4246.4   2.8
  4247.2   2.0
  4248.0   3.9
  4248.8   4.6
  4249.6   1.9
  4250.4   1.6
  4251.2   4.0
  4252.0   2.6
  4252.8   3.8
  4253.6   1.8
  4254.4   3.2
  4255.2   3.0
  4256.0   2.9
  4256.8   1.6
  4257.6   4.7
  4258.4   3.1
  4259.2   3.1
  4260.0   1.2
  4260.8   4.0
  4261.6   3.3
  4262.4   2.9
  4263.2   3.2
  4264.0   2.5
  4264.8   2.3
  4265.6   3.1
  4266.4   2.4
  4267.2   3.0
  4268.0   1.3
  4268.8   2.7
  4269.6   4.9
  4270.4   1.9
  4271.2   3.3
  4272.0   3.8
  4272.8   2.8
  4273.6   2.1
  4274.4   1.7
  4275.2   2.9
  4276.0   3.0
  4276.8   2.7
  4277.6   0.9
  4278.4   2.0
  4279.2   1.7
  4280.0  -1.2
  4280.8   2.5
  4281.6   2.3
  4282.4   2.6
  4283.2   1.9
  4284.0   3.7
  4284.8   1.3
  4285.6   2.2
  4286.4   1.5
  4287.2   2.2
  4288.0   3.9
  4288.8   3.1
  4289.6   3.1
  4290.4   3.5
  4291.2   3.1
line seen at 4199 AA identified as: [O II]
